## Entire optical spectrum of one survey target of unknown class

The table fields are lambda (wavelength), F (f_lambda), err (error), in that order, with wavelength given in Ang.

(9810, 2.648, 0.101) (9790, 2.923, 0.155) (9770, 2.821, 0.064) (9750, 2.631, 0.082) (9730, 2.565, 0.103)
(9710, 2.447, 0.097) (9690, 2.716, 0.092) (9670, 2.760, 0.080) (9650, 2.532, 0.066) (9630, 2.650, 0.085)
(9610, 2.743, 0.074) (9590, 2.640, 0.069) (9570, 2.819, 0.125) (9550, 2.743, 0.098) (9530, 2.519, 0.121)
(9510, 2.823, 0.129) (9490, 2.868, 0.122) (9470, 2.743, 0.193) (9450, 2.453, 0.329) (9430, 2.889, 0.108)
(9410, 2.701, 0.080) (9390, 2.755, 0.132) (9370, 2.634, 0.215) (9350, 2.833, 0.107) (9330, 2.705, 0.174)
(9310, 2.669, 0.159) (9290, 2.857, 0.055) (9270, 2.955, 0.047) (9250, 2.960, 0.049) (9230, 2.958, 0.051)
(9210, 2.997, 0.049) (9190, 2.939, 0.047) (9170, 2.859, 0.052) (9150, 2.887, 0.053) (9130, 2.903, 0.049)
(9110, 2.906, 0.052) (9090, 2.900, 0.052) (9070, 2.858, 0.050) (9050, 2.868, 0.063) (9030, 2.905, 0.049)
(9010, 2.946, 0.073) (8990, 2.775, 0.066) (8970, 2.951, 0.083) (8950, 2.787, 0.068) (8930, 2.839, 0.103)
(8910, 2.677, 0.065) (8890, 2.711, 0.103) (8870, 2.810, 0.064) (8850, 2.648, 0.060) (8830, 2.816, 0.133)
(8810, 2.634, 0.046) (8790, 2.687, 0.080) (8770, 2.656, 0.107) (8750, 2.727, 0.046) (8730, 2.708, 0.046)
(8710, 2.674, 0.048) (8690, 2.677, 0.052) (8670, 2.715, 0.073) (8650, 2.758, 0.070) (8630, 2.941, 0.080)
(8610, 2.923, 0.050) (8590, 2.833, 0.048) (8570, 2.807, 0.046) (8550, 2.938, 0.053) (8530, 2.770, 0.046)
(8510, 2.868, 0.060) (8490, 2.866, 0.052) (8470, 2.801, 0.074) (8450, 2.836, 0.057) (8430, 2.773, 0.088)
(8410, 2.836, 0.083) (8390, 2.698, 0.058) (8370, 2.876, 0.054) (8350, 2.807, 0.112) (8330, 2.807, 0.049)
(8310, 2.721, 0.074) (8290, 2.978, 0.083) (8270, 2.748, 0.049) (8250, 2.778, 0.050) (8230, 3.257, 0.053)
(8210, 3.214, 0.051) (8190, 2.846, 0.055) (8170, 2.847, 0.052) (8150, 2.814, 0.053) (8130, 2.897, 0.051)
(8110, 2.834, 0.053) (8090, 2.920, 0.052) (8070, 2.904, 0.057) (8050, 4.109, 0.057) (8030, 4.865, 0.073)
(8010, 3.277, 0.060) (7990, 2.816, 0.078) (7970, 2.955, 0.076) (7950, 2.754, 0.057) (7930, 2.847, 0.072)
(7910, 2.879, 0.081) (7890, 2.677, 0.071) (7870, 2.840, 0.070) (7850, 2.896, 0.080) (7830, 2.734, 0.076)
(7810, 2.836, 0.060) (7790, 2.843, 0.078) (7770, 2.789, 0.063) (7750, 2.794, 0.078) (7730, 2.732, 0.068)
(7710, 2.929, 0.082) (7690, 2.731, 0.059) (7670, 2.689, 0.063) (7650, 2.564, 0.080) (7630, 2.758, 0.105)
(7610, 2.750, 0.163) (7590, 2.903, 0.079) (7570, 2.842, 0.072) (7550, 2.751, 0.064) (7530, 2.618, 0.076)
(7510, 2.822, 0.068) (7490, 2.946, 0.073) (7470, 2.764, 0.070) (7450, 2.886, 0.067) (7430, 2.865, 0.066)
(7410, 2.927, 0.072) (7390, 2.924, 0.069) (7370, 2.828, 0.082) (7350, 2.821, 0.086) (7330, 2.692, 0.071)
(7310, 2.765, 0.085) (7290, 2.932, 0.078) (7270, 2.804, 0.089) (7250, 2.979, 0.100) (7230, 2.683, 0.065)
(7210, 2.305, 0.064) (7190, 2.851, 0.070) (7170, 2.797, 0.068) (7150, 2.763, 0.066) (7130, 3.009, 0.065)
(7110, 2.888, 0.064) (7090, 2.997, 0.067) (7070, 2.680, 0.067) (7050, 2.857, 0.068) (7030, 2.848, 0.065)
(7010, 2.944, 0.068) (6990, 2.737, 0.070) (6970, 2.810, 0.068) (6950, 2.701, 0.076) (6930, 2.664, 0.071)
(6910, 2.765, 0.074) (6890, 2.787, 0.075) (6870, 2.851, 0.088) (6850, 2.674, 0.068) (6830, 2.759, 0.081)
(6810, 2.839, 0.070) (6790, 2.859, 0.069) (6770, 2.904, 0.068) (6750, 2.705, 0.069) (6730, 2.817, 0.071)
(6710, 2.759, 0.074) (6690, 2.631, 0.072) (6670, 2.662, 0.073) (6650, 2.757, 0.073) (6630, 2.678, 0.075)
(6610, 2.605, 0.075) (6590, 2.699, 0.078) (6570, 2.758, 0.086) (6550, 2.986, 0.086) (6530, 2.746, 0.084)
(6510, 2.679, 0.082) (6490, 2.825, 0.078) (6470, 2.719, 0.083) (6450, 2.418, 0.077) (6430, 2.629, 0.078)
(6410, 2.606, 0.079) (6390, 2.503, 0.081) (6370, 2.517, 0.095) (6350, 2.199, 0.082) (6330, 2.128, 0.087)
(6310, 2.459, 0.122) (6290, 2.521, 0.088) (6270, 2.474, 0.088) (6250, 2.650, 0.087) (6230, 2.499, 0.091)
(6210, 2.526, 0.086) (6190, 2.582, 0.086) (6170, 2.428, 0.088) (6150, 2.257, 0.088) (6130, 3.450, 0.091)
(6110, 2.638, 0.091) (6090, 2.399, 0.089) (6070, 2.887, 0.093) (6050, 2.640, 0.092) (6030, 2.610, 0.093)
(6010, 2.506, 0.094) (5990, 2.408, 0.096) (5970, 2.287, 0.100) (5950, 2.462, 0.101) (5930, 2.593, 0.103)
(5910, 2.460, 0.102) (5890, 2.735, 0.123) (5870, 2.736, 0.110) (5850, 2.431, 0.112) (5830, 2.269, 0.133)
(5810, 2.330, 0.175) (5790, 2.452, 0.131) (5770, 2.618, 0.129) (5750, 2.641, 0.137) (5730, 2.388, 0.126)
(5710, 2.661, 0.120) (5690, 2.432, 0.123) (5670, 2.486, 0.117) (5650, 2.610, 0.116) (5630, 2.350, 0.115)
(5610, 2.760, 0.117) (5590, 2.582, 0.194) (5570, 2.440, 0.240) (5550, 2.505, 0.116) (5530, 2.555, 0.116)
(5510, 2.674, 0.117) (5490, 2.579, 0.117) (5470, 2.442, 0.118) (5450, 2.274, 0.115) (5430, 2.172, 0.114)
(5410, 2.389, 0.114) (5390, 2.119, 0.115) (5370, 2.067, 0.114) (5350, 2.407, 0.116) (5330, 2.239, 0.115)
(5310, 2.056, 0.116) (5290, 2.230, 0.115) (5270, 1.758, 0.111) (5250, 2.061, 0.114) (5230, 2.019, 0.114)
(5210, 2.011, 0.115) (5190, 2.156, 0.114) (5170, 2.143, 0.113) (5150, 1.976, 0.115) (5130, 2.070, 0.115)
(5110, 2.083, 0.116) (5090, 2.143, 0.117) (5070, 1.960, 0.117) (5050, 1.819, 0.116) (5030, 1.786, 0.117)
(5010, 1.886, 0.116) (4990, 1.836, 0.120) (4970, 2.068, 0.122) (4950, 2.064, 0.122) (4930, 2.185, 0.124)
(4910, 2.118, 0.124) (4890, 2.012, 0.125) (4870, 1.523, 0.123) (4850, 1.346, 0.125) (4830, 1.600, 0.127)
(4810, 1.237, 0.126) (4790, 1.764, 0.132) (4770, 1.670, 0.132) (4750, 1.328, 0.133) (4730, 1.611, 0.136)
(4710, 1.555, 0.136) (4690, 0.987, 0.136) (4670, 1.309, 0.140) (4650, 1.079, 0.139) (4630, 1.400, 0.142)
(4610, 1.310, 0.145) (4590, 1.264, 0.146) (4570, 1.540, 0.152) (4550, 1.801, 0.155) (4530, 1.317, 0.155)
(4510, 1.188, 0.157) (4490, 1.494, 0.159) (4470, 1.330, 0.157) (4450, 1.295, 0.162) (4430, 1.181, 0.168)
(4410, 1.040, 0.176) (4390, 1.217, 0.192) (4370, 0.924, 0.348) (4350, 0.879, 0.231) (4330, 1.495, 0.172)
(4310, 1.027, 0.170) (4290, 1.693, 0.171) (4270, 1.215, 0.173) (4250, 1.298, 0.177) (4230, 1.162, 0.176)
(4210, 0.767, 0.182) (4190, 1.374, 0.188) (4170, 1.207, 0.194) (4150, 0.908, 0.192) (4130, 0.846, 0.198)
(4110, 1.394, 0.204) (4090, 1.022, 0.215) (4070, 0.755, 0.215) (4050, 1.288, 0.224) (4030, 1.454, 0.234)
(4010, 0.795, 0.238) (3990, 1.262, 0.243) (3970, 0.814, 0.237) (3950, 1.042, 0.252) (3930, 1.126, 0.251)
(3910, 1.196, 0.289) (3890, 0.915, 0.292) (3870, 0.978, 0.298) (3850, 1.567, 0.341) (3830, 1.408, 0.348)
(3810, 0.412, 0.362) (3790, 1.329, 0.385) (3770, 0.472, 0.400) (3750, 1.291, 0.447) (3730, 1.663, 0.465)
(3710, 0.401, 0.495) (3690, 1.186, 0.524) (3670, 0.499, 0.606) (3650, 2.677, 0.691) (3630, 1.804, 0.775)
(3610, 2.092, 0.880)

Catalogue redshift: 0.22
